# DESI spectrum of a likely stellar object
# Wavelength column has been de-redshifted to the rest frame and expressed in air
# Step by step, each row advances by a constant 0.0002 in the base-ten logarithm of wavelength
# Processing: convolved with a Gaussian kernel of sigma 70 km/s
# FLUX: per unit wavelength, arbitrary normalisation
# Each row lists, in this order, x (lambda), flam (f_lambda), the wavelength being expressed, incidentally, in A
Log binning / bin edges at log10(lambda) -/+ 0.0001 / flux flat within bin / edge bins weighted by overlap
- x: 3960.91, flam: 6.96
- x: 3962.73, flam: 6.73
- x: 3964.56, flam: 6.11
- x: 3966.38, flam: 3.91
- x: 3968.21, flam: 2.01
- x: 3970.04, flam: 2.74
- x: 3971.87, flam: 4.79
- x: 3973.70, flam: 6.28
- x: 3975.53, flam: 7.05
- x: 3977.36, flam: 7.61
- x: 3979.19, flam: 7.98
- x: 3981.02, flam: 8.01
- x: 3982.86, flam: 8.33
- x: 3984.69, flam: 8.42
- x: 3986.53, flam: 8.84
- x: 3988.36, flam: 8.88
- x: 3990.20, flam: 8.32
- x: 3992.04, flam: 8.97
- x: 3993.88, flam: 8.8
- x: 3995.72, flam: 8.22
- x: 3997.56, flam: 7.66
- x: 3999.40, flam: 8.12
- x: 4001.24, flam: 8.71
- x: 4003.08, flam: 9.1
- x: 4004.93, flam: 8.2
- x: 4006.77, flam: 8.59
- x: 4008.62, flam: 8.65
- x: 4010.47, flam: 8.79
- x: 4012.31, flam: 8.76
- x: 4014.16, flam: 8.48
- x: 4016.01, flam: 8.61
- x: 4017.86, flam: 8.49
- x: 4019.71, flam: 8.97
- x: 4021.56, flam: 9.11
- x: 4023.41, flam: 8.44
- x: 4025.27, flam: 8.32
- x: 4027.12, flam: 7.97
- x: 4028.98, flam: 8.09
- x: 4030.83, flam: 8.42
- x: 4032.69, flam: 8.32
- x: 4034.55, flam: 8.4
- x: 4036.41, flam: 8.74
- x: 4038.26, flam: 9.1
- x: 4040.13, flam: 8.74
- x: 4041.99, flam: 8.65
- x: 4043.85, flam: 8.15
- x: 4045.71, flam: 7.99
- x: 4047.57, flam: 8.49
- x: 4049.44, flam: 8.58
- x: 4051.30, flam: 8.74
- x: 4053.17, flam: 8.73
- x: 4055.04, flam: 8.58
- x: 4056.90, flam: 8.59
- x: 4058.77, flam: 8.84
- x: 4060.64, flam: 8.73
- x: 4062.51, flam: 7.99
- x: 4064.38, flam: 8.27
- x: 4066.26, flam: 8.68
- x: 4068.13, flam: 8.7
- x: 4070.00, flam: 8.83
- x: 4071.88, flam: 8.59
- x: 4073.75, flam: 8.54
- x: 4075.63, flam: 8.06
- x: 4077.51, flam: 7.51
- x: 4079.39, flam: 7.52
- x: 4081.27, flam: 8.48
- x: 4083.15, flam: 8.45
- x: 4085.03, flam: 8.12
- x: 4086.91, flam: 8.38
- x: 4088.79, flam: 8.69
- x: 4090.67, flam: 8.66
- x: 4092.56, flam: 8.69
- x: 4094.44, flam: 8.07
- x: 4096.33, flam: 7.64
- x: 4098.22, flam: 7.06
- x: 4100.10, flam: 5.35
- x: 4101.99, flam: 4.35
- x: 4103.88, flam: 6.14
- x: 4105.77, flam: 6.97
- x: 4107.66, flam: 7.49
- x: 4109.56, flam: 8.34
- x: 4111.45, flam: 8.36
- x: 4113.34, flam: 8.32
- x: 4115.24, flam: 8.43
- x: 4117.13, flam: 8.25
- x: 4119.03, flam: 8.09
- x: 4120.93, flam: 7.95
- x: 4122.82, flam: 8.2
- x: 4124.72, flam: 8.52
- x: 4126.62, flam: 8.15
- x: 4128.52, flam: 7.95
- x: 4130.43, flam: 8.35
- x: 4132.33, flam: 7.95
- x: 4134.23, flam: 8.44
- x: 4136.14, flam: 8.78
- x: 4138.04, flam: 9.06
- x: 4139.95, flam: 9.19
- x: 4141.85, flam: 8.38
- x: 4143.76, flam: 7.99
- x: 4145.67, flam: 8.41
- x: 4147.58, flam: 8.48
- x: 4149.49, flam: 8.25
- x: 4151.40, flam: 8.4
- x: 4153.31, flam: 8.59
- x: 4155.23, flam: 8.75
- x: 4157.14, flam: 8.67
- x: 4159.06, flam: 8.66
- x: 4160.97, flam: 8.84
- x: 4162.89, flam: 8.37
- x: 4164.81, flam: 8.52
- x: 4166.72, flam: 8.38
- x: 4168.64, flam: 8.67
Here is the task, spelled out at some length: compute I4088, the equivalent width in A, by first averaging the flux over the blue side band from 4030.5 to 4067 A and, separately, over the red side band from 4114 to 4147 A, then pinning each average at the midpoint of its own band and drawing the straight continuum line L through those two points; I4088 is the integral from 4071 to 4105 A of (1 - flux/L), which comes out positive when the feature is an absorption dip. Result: 3.13 A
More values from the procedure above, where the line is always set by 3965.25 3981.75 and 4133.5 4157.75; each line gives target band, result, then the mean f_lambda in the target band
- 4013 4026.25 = -4.7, 8.63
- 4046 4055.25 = -2.2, 8.58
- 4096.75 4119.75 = 1.9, 7.26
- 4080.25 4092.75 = -1.5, 8.48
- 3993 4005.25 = -4.8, 8.41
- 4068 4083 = -1.9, 8.26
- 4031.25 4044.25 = -3.7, 8.59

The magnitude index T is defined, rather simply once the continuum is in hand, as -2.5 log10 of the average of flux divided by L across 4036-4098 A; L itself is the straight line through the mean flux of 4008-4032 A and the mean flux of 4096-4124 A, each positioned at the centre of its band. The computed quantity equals -0.06 mag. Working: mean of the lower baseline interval 8.54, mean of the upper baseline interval 7.4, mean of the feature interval 8.42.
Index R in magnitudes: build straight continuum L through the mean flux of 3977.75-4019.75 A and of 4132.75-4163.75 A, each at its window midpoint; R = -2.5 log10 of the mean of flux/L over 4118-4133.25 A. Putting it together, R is 0.05 mag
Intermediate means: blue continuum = 8.5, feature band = 8.14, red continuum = 8.57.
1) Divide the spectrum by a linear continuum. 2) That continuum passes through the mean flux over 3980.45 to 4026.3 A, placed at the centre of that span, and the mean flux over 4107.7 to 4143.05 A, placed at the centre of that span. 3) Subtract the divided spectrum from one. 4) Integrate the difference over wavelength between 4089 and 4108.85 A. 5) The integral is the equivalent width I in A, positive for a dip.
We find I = 3.0 A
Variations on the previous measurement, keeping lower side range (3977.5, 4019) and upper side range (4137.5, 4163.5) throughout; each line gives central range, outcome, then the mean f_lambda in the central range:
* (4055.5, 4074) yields -0.1 A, 8.58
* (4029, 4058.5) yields -0.1 A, 8.54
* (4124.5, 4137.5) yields 0.4 A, 8.32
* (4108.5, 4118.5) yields 0.3 A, 8.32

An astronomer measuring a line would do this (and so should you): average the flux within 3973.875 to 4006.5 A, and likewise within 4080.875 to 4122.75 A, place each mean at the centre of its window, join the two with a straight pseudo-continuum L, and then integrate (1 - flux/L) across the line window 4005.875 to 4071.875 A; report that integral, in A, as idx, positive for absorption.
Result -4.3 A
